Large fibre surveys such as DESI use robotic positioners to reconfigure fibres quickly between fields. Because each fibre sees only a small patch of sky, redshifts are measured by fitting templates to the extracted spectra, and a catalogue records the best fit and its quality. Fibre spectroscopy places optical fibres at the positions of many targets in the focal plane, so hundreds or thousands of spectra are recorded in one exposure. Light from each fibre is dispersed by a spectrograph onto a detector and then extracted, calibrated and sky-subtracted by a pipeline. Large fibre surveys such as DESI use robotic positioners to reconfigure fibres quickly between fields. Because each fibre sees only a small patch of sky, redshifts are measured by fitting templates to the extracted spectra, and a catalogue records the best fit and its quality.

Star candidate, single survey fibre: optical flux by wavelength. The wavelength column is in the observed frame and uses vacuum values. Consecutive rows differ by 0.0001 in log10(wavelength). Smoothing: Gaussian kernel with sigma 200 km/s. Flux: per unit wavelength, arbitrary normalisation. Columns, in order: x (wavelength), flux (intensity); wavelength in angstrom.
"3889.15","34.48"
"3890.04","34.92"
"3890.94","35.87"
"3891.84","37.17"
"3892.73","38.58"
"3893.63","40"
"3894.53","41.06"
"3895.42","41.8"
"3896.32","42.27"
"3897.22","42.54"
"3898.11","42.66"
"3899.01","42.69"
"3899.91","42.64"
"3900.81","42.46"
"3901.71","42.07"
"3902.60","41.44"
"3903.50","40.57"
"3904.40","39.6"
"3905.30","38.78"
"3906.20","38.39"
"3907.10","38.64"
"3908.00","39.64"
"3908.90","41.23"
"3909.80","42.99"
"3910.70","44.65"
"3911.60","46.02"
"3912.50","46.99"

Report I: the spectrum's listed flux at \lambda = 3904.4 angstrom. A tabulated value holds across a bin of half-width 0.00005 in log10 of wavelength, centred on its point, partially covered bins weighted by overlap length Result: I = 39.6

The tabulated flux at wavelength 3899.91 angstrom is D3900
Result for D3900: 42.64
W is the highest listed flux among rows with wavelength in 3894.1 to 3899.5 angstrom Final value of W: 42.69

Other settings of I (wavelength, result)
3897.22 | 42.54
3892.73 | 38.58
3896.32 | 42.27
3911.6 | 46.02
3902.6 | 41.44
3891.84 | 37.17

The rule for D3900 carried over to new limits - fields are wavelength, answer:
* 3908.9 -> 41.23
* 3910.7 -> 44.65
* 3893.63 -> 40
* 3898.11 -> 42.66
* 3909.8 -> 42.99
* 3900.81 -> 42.46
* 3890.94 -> 35.87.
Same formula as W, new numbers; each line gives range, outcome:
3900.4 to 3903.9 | 42.46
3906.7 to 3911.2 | 44.65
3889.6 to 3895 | 41.06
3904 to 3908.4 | 39.64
